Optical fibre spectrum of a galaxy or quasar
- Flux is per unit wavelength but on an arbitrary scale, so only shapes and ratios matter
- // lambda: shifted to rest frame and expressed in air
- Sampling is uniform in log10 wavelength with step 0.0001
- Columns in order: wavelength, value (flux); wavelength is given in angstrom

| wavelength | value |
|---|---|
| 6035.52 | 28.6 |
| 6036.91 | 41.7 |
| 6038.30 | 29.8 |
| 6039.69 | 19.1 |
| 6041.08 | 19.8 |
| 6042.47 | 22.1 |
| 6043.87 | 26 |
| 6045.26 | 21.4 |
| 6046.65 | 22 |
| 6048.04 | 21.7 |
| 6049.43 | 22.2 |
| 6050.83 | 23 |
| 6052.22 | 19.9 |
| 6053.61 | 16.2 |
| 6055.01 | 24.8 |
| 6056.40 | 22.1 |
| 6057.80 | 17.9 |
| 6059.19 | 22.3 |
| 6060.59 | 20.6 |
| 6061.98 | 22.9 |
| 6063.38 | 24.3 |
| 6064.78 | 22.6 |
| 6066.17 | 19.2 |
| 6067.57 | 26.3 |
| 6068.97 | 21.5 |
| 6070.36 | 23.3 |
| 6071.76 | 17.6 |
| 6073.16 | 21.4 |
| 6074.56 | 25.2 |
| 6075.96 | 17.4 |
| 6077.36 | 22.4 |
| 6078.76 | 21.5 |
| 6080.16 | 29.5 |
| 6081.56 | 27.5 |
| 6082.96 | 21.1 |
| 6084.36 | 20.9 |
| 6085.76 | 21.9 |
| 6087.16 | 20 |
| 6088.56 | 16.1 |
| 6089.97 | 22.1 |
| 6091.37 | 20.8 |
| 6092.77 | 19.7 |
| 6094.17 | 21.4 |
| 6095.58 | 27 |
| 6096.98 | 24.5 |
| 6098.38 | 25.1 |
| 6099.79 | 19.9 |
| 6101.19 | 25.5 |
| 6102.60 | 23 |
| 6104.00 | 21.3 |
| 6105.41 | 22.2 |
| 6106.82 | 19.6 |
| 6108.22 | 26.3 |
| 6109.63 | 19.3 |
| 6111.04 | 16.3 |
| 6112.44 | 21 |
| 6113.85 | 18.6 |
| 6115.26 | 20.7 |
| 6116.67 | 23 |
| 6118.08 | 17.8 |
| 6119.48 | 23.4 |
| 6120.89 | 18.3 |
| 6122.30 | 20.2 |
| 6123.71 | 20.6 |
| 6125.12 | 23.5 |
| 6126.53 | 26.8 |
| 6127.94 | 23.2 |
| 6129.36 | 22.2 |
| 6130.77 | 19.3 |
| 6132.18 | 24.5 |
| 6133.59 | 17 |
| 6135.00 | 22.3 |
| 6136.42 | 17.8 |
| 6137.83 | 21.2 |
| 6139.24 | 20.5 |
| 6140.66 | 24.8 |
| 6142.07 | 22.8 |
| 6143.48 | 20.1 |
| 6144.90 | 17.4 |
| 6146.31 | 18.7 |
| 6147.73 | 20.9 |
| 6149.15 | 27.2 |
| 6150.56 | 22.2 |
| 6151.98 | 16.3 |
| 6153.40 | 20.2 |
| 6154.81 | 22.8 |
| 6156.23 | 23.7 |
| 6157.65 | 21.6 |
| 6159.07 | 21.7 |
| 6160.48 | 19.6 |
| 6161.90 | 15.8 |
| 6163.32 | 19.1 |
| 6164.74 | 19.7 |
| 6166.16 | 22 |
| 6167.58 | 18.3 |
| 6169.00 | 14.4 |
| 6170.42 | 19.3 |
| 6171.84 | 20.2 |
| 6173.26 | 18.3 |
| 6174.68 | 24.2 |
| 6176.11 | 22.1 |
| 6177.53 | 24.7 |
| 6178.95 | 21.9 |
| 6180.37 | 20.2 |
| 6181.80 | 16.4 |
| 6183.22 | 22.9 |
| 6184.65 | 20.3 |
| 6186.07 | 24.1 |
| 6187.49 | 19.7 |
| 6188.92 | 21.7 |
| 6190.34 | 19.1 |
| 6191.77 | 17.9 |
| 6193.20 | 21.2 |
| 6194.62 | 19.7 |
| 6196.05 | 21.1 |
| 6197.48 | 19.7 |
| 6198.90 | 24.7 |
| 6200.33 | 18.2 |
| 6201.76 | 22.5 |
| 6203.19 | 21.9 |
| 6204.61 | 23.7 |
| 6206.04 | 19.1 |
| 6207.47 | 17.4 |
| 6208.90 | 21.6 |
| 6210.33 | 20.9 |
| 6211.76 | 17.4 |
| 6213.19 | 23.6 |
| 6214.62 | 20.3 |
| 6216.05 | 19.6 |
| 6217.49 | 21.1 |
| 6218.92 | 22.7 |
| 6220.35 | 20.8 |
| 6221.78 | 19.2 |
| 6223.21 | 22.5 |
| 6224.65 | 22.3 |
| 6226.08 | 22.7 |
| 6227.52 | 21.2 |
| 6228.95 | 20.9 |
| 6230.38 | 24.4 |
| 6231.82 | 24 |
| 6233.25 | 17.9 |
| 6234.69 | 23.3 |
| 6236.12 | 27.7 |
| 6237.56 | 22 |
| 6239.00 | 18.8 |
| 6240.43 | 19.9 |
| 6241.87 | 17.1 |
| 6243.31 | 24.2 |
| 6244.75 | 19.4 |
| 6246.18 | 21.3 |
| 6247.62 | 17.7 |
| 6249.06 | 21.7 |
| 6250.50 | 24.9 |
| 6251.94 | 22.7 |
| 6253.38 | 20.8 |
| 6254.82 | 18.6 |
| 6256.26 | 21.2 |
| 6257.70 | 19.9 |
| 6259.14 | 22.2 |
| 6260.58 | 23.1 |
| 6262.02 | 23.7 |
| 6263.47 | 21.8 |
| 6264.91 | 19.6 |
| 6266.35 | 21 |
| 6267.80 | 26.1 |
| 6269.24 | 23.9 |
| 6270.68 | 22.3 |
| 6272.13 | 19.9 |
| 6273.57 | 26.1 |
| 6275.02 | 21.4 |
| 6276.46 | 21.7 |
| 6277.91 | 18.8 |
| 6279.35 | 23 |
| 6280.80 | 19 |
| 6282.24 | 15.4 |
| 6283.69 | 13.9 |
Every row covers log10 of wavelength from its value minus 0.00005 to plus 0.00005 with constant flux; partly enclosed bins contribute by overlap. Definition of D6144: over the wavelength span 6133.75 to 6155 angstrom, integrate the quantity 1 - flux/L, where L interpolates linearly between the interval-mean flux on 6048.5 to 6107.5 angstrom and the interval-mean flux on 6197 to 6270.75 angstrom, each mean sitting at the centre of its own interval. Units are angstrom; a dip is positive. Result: 0.9 angstrom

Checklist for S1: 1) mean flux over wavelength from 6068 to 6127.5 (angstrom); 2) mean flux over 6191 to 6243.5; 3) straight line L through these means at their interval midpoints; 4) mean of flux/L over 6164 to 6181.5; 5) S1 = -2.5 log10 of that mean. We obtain 0.054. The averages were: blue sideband 21.8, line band 20.3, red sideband 21.1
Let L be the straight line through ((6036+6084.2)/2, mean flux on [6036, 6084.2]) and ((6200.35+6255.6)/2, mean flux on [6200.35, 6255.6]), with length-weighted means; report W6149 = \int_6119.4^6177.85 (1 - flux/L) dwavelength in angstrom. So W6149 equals 3.0 angstrom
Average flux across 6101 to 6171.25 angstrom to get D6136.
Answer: 20.8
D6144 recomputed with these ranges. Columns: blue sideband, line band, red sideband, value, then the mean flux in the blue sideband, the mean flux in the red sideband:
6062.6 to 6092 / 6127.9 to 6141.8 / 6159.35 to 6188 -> -0.2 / 22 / 20.2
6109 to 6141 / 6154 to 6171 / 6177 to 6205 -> 0.9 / 20.9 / 21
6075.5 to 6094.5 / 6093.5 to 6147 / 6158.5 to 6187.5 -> -1.0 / 21.7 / 20.2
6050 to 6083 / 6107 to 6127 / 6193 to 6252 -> 0.7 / 22.1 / 21.2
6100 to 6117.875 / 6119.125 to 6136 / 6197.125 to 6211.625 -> -0.4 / 21.3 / 20.9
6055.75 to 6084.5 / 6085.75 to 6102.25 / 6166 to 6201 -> -0.1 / 22.3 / 20.5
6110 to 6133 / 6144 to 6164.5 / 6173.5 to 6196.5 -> 0.6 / 21.2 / 21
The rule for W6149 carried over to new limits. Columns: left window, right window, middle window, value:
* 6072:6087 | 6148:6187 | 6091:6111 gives -0.2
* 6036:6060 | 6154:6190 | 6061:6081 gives 0.1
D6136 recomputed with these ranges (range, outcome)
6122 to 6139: 21.6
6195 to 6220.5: 20.9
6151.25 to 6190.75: 20.4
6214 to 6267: 21.4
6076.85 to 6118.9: 21.9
